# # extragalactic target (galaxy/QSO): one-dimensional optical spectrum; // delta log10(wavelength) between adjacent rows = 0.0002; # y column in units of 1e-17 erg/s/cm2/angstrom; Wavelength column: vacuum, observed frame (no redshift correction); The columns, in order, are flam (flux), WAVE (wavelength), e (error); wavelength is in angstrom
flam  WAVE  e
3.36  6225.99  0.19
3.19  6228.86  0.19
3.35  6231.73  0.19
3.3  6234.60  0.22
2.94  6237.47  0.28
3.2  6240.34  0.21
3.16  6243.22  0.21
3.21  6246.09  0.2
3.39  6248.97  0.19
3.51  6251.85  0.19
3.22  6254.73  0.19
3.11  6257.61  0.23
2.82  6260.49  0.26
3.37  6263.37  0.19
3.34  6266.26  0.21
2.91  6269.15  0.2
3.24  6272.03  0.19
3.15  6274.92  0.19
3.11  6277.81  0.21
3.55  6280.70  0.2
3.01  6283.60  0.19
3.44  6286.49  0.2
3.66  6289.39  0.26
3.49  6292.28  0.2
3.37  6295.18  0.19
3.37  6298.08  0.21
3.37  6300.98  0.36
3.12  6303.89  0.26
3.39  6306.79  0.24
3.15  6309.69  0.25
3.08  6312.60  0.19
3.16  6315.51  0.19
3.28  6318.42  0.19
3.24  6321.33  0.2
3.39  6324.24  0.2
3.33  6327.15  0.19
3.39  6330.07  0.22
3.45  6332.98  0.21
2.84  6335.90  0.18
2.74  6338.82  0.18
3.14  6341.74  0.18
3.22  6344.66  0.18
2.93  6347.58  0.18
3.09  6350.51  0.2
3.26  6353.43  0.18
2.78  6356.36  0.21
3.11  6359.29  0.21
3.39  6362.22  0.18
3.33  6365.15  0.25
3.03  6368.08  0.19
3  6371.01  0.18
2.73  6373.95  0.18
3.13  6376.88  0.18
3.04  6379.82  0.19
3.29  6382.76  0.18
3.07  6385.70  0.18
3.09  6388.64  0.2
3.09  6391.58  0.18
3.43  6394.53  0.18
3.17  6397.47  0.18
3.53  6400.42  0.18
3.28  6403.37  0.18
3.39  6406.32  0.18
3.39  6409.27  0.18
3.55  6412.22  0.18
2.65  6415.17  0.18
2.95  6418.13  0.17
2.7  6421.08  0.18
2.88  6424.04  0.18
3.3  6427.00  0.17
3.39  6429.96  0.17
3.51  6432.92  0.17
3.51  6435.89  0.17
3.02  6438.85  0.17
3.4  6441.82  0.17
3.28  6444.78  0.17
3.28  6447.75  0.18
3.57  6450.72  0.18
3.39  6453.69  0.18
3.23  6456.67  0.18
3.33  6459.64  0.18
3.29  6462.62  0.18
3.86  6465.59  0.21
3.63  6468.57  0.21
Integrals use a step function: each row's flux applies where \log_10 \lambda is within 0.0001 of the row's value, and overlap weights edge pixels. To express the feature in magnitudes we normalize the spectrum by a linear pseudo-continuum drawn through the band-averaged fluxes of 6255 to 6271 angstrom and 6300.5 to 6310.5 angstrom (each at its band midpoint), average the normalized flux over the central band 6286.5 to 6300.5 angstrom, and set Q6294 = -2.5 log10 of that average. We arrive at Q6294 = -0.08 mag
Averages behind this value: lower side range 3.12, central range 3.46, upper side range 3.25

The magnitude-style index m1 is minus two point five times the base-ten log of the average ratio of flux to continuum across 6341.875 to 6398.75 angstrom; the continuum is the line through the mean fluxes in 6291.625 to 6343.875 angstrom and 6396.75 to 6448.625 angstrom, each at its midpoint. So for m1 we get 0.04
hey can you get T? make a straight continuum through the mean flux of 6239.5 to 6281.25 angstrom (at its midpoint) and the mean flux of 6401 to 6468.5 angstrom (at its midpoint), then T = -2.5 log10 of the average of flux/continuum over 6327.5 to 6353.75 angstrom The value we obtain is 0.04 mag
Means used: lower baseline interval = 3.21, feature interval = 3.12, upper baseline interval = 3.29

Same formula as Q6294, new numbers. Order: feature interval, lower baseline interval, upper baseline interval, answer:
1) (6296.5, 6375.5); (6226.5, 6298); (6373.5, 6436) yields 0.02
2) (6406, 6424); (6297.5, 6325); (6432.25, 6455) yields 0.09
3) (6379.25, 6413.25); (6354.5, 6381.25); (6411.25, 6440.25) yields -0.06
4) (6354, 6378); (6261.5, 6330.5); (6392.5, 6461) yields 0.07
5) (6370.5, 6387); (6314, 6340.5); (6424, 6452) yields 0.08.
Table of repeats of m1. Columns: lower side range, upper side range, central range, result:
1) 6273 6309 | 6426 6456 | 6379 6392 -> 0.076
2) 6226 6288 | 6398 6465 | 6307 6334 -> -0.013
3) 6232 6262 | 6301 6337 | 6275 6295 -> -0.046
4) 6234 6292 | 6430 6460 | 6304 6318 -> 0.025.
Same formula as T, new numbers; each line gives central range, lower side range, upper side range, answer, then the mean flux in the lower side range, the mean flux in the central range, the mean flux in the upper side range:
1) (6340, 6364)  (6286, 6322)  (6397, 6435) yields 0.05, 3.31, 3.11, 3.21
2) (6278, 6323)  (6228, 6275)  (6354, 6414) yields -0.04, 3.2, 3.31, 3.19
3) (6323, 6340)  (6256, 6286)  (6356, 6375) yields -0.03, 3.17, 3.19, 3.08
